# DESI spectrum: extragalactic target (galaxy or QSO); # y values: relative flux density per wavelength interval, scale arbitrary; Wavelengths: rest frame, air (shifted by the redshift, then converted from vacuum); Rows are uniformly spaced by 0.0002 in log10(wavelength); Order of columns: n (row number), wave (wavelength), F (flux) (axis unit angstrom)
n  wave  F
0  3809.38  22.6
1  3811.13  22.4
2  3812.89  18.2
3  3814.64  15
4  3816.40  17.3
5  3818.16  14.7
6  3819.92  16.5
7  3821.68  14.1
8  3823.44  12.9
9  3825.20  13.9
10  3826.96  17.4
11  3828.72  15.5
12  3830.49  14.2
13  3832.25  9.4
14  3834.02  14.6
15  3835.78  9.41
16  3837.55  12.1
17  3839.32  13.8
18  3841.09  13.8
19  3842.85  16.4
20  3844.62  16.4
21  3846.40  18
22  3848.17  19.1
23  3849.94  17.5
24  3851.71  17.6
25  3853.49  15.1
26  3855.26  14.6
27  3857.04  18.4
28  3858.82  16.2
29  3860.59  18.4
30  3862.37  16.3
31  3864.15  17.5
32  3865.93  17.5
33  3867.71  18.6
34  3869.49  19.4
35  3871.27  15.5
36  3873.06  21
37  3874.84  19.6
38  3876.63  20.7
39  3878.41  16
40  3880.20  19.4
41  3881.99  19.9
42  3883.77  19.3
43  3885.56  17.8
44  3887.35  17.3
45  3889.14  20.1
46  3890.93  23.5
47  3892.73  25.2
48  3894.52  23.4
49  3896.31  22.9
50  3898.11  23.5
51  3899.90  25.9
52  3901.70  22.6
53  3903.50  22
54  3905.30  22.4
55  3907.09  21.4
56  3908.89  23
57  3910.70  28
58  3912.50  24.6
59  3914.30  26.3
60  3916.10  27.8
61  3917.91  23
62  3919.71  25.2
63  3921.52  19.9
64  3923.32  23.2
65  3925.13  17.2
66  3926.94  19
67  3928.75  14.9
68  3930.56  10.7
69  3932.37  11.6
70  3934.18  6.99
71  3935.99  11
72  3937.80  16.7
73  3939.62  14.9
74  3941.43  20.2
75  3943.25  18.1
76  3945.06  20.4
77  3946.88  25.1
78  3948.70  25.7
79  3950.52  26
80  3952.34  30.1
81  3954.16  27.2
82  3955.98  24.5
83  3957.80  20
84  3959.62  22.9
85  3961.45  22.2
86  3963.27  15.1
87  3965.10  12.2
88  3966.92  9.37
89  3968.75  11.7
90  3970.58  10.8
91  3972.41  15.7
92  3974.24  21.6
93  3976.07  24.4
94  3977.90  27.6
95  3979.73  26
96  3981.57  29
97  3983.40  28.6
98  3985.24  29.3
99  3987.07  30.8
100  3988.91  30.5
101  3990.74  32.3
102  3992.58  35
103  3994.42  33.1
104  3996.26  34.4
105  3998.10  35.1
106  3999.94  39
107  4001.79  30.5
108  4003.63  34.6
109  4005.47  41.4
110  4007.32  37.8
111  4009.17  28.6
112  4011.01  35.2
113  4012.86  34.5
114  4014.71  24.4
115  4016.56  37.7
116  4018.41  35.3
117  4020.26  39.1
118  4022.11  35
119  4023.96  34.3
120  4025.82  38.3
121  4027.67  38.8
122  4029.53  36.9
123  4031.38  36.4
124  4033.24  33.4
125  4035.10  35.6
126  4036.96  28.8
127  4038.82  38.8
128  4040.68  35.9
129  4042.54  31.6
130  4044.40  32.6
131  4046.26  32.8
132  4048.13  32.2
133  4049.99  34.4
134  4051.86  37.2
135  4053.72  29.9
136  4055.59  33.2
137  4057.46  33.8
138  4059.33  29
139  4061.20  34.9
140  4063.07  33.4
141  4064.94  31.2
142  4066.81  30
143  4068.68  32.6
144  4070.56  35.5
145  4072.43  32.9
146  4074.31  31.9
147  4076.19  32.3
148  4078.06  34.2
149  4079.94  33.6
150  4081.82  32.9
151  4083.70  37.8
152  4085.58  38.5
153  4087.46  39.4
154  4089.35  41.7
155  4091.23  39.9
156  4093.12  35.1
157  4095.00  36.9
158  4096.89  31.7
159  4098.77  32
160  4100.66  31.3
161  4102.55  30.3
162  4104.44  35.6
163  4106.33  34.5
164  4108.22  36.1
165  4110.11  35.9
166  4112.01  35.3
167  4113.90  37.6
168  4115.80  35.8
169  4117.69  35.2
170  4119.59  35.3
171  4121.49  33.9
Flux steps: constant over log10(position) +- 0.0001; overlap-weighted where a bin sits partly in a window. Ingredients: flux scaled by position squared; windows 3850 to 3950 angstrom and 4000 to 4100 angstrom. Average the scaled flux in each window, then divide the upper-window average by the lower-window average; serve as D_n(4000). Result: 1.89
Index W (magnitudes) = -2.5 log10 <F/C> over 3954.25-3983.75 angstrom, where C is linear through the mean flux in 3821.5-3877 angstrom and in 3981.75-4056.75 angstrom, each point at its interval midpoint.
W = 0.387 mag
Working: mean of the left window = 16.1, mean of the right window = 34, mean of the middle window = 20.1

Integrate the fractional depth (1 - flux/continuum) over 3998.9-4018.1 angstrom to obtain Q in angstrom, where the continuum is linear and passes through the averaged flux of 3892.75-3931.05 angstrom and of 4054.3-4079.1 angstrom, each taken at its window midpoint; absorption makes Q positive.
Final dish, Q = -3.7 angstrom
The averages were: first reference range 22.4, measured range 34.4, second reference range 32.6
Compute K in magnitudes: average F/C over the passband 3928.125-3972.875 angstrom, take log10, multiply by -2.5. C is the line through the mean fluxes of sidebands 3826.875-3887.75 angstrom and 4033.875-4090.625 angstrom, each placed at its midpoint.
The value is 0.35 mag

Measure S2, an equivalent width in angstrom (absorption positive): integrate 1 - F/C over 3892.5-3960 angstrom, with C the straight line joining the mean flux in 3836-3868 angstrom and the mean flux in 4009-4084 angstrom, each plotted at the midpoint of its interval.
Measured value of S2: 4.30 angstrom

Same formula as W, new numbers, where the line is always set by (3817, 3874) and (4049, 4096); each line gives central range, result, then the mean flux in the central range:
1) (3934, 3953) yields 0.20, 19.9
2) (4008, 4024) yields -0.14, 33.8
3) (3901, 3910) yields -0.08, 22.4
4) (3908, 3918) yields -0.20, 25.6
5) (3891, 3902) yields -0.19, 23.9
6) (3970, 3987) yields 0.11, 24.3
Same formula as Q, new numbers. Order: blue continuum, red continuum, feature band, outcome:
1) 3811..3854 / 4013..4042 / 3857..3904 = 0.70 angstrom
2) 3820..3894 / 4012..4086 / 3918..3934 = 3.81 angstrom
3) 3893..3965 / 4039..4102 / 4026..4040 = -2.33 angstrom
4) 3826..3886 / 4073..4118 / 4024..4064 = -3.88 angstrom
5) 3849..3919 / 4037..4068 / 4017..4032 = -2.82 angstrom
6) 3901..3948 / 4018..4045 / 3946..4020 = 2.84 angstrom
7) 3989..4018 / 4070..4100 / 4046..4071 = 1.54 angstrom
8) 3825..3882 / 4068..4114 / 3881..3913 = -3.98 angstrom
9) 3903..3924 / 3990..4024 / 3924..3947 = 9.41 angstrom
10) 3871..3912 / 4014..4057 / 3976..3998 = -0.25 angstrom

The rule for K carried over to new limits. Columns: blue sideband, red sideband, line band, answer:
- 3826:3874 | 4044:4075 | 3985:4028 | -0.20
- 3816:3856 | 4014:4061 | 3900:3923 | -0.08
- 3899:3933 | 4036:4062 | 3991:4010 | -0.20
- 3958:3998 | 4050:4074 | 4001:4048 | -0.20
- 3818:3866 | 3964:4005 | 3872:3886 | -0.05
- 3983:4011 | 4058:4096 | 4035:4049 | 0.02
